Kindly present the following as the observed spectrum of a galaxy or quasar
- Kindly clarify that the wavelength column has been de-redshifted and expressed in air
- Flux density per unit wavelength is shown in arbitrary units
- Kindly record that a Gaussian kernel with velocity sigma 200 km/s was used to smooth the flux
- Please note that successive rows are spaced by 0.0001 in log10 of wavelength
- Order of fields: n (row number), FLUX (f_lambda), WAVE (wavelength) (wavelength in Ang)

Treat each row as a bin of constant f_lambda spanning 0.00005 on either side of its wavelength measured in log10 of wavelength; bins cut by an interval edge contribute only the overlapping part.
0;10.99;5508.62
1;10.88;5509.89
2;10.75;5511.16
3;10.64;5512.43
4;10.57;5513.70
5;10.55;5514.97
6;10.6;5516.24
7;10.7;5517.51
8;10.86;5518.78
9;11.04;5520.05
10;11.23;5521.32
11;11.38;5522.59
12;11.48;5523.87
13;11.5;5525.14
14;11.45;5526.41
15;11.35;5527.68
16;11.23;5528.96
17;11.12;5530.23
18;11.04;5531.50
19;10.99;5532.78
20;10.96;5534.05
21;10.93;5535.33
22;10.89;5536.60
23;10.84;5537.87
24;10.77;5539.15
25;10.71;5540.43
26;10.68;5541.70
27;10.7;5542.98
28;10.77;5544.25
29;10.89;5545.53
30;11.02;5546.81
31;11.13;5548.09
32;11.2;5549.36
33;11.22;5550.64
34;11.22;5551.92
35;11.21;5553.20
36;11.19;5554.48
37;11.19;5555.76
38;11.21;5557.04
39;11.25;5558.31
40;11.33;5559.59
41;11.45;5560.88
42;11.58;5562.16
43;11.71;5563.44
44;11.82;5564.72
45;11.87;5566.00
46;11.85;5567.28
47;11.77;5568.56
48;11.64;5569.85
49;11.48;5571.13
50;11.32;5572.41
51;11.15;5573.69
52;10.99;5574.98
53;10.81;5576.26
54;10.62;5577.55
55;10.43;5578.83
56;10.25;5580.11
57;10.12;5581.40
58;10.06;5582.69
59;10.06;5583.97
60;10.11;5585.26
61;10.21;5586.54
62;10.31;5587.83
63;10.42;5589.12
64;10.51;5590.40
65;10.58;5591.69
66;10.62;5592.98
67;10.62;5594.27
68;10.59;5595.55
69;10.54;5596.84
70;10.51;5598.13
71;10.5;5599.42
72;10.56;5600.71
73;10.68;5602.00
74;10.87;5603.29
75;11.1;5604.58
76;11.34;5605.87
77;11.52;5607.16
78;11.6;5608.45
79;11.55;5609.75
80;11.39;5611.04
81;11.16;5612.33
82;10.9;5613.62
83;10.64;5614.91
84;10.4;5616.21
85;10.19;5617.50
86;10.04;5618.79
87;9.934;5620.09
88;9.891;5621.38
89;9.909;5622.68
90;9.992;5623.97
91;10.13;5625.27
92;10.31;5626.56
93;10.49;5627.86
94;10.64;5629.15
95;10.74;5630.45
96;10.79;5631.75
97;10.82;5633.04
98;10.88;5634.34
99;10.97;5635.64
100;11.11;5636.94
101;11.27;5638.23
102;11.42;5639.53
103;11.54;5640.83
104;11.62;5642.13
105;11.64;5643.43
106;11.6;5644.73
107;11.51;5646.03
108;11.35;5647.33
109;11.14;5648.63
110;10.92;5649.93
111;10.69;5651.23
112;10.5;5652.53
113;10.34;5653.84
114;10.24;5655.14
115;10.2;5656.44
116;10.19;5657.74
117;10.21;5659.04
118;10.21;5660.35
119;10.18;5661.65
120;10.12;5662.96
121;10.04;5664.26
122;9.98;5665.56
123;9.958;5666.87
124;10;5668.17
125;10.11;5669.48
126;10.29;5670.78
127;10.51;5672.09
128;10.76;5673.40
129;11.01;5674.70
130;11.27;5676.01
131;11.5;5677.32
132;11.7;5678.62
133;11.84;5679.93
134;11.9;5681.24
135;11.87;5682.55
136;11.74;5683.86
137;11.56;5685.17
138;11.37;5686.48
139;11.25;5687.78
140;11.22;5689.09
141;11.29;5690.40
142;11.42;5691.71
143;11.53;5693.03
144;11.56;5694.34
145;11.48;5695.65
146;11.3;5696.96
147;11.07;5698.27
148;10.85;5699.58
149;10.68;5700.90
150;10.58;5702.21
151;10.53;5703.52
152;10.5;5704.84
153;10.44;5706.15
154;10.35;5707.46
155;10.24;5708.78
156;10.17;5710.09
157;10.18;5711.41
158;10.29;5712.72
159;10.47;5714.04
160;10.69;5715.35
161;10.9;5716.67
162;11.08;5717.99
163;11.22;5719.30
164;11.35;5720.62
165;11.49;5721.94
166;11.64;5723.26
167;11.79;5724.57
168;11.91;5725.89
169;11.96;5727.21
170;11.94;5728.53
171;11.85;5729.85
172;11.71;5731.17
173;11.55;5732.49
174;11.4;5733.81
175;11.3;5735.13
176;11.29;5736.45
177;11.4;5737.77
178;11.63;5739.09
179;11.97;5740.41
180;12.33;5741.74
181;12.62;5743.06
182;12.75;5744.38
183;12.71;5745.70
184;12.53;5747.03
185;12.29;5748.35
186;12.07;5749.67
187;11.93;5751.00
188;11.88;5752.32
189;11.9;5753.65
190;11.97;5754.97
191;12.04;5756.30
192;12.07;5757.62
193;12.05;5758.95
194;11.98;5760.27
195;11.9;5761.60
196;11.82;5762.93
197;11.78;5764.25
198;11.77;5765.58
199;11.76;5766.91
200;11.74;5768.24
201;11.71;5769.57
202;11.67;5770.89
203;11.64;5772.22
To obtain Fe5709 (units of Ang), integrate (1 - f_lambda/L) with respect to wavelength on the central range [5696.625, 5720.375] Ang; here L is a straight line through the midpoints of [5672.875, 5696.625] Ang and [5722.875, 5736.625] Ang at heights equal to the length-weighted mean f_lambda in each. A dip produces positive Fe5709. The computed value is 1.9 Ang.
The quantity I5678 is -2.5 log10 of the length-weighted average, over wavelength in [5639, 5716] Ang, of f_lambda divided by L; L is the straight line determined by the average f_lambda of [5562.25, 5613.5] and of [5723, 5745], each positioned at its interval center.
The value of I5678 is 0.06 mag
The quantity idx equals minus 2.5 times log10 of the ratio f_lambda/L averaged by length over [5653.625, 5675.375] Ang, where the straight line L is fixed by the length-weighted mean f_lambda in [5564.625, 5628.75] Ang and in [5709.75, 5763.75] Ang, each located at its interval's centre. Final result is 0.09 mag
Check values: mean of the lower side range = 10.7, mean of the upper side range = 11.7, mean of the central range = 10.3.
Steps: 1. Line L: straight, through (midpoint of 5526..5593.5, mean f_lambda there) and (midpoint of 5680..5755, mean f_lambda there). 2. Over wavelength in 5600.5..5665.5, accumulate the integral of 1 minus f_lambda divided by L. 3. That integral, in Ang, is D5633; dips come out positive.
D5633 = 2.6 Ang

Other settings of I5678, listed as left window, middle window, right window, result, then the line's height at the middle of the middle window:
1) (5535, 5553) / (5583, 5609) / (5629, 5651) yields 0.04 mag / 11.1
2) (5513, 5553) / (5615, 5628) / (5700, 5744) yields 0.10 mag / 11.1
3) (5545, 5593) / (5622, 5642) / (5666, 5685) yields 0.03 mag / 11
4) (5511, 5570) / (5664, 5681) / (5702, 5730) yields 0.03 mag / 11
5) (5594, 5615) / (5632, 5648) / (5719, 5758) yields -0.01 mag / 11.2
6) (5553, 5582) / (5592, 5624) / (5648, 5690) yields 0.04 mag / 11.1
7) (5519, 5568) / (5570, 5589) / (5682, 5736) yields 0.06 mag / 11.2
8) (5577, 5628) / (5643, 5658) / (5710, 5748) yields 0.01 mag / 10.9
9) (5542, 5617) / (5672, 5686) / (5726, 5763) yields 0.01 mag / 11.6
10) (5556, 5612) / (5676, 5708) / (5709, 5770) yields 0.02 mag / 11.4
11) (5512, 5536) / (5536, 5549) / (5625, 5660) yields 0.02 mag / 11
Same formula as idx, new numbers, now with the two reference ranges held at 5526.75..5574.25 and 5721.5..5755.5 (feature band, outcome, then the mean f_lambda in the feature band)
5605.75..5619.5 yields 0.048 mag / 11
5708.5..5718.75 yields 0.126 mag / 10.5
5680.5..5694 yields 0.020 mag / 11.5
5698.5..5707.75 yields 0.116 mag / 10.6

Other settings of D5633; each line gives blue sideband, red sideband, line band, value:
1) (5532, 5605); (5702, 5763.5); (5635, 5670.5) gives 1.63 Ang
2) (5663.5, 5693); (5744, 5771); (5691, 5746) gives 1.23 Ang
